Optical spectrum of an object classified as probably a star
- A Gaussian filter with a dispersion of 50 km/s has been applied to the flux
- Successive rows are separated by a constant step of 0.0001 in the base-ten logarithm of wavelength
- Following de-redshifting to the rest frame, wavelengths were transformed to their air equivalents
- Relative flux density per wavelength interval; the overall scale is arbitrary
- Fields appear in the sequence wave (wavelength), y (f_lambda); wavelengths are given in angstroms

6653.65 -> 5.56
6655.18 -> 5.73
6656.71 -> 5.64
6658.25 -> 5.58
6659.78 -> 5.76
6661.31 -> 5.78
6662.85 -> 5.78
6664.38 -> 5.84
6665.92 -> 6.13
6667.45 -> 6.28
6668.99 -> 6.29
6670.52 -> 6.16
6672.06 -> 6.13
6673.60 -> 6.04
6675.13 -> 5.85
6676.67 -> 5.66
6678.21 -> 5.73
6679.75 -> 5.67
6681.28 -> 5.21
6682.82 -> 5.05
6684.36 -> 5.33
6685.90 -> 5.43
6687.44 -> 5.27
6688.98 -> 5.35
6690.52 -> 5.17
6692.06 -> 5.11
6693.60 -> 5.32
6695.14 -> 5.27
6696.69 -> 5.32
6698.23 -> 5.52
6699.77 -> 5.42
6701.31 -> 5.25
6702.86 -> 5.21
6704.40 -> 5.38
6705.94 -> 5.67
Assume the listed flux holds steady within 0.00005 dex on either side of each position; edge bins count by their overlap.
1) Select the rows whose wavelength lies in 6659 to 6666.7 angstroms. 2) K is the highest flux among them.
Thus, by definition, 6.13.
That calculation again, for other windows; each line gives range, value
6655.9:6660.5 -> 5.76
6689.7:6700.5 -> 5.52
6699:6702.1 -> 5.42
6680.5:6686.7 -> 5.43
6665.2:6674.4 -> 6.29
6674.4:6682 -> 5.85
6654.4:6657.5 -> 5.73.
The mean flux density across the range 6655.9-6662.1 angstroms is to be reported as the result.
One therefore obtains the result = 5.69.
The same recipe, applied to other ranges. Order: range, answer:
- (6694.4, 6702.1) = 5.35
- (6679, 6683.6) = 5.32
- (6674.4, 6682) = 5.63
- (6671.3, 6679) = 5.88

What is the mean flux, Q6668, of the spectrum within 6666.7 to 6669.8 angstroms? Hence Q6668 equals 6.29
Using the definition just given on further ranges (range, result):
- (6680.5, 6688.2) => 5.26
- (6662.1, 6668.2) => 6.01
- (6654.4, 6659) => 5.65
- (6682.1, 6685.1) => 5.19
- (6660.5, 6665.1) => 5.8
